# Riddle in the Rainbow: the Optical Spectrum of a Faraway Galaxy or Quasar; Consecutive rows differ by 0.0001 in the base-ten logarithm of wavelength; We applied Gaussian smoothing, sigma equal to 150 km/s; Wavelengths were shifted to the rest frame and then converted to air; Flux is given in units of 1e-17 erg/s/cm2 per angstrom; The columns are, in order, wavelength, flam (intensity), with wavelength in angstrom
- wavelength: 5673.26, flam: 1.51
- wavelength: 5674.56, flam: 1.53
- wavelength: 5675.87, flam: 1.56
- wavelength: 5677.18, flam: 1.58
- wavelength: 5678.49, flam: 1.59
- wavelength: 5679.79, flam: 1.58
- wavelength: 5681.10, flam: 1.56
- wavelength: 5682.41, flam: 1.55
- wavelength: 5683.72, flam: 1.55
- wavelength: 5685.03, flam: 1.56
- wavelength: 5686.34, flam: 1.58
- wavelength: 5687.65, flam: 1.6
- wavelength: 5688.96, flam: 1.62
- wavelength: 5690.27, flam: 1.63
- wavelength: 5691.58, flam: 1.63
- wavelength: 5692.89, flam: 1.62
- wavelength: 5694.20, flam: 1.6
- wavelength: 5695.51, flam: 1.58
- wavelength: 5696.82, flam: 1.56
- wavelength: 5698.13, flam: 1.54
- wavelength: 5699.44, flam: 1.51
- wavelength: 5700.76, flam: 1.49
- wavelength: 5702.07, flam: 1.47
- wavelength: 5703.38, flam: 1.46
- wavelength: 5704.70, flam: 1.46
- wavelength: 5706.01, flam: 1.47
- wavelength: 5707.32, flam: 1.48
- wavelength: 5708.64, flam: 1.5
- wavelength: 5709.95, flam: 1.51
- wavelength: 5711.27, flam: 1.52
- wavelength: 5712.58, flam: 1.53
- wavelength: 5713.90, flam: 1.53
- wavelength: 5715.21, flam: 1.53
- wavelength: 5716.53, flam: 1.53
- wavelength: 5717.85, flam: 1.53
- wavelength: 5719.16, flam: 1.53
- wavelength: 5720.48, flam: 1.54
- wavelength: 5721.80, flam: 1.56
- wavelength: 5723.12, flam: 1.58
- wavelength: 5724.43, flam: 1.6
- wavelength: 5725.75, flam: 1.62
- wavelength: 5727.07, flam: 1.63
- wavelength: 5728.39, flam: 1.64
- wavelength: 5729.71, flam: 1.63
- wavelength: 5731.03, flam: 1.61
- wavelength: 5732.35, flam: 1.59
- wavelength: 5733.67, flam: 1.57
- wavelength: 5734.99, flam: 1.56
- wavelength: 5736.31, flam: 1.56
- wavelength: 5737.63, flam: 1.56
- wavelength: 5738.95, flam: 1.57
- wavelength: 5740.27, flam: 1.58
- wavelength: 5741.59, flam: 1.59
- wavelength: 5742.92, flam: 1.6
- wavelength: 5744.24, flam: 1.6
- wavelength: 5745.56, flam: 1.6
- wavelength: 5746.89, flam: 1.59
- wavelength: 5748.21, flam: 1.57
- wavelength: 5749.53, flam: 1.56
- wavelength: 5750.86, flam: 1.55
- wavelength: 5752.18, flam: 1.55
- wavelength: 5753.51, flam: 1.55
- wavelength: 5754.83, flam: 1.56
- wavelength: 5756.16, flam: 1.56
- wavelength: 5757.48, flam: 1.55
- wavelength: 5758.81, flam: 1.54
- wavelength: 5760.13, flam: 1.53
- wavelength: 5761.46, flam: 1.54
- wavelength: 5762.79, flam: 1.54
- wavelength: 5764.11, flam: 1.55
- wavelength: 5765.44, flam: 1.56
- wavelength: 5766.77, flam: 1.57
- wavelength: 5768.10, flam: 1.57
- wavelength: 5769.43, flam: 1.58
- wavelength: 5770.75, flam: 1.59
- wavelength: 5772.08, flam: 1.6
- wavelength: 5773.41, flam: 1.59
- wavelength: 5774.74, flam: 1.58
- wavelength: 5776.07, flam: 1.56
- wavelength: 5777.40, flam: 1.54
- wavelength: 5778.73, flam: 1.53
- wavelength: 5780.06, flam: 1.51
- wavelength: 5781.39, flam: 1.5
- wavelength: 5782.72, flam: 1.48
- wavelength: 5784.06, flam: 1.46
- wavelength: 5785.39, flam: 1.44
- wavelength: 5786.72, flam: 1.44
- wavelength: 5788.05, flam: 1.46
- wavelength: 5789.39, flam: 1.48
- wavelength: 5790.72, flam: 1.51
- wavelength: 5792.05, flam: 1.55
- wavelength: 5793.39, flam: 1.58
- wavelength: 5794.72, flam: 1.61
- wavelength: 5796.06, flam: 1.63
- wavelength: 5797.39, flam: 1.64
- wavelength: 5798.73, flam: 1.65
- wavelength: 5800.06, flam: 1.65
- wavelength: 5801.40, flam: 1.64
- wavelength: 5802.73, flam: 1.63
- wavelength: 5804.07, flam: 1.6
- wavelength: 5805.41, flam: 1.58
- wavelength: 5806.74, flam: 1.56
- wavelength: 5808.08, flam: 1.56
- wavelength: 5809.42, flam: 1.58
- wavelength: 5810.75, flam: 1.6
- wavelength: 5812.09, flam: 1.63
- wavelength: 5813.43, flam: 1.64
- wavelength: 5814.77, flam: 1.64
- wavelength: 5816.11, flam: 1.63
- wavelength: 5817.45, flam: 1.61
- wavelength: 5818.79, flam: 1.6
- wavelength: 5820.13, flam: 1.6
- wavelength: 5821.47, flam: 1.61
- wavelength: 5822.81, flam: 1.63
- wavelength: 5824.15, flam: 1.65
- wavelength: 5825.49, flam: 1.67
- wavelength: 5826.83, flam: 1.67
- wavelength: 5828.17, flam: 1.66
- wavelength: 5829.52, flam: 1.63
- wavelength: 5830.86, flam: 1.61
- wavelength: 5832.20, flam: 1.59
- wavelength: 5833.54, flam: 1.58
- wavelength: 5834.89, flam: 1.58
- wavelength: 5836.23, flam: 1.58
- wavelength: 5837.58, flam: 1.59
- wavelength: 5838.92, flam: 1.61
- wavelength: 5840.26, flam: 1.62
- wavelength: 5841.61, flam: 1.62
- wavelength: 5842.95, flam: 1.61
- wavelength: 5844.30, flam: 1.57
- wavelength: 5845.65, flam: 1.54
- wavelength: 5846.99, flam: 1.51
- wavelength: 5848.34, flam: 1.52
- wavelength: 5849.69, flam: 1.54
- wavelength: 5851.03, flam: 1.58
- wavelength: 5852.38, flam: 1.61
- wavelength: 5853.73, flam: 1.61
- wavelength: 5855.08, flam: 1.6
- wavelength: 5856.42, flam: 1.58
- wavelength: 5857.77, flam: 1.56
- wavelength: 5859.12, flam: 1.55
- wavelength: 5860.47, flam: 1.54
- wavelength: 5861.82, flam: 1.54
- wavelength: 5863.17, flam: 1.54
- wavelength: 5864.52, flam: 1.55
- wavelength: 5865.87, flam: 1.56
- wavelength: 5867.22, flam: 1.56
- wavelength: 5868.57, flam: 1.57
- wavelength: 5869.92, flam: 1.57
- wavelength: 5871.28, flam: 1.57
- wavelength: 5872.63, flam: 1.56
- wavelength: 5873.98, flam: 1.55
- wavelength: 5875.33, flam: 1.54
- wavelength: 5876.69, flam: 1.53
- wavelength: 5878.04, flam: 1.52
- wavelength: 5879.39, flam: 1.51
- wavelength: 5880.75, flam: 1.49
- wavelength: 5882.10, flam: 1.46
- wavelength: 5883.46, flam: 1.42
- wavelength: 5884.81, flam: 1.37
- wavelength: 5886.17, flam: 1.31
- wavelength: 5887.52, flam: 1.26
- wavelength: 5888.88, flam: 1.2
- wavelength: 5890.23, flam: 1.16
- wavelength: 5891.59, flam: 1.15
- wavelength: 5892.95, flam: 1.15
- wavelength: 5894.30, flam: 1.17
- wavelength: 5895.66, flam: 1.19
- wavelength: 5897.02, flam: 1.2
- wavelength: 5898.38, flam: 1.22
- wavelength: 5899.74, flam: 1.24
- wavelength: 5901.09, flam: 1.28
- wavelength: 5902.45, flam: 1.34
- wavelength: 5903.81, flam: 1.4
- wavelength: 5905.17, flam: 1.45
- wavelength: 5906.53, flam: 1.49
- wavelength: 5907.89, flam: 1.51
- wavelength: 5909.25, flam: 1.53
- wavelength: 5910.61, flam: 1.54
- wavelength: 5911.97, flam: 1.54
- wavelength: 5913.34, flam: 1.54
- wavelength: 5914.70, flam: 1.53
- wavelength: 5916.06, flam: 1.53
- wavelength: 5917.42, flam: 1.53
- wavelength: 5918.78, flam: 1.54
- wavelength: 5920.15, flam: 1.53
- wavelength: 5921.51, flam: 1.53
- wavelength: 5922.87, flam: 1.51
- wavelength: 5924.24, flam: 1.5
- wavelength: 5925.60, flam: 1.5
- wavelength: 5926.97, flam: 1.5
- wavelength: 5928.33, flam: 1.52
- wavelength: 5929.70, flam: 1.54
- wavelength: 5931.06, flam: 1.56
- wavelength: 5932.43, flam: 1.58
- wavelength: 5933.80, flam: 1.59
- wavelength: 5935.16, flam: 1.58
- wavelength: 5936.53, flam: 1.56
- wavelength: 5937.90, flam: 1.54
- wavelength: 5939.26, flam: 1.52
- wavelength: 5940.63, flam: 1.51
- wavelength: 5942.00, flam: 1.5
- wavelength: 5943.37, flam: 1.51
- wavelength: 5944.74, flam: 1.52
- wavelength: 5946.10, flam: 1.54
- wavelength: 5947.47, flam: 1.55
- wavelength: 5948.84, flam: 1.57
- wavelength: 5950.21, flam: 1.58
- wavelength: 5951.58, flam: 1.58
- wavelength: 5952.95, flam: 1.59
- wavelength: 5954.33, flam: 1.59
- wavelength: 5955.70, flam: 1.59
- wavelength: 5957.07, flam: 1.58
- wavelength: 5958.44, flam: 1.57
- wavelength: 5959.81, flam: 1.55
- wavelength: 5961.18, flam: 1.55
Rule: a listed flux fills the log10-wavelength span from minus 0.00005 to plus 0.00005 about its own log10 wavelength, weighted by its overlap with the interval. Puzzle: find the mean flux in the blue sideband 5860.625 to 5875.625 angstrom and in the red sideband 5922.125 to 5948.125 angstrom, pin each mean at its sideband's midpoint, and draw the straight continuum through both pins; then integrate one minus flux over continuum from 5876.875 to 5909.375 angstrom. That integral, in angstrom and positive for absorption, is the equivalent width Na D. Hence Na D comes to 4.5 angstrom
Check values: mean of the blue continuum 1.56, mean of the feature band 1.33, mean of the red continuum 1.53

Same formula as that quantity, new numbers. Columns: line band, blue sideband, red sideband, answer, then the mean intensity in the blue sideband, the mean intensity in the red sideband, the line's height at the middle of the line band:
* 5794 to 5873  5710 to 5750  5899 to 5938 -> -3.21 angstrom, 1.57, 1.5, 1.53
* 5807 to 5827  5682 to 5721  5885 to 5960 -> -1.60 angstrom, 1.54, 1.46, 1.5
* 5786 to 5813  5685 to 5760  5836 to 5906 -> -1.26 angstrom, 1.56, 1.46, 1.51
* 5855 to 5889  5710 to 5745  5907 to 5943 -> 0.87 angstrom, 1.57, 1.53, 1.54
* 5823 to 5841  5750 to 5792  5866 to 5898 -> -2.00 angstrom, 1.53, 1.39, 1.46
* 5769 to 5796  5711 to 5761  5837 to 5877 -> 0.63 angstrom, 1.57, 1.57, 1.57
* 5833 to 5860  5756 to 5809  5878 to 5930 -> -1.85 angstrom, 1.56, 1.41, 1.48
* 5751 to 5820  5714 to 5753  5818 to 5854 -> 0.98 angstrom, 1.58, 1.6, 1.59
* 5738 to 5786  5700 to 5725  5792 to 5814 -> 0.39 angstrom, 1.52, 1.61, 1.57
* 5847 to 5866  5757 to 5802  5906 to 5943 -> -0.25 angstrom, 1.55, 1.53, 1.54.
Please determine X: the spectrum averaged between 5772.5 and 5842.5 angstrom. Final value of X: 1.58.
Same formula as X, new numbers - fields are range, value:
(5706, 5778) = 1.56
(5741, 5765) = 1.56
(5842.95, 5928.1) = 1.47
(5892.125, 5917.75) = 1.39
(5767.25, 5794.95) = 1.53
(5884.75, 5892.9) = 1.22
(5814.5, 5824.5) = 1.62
